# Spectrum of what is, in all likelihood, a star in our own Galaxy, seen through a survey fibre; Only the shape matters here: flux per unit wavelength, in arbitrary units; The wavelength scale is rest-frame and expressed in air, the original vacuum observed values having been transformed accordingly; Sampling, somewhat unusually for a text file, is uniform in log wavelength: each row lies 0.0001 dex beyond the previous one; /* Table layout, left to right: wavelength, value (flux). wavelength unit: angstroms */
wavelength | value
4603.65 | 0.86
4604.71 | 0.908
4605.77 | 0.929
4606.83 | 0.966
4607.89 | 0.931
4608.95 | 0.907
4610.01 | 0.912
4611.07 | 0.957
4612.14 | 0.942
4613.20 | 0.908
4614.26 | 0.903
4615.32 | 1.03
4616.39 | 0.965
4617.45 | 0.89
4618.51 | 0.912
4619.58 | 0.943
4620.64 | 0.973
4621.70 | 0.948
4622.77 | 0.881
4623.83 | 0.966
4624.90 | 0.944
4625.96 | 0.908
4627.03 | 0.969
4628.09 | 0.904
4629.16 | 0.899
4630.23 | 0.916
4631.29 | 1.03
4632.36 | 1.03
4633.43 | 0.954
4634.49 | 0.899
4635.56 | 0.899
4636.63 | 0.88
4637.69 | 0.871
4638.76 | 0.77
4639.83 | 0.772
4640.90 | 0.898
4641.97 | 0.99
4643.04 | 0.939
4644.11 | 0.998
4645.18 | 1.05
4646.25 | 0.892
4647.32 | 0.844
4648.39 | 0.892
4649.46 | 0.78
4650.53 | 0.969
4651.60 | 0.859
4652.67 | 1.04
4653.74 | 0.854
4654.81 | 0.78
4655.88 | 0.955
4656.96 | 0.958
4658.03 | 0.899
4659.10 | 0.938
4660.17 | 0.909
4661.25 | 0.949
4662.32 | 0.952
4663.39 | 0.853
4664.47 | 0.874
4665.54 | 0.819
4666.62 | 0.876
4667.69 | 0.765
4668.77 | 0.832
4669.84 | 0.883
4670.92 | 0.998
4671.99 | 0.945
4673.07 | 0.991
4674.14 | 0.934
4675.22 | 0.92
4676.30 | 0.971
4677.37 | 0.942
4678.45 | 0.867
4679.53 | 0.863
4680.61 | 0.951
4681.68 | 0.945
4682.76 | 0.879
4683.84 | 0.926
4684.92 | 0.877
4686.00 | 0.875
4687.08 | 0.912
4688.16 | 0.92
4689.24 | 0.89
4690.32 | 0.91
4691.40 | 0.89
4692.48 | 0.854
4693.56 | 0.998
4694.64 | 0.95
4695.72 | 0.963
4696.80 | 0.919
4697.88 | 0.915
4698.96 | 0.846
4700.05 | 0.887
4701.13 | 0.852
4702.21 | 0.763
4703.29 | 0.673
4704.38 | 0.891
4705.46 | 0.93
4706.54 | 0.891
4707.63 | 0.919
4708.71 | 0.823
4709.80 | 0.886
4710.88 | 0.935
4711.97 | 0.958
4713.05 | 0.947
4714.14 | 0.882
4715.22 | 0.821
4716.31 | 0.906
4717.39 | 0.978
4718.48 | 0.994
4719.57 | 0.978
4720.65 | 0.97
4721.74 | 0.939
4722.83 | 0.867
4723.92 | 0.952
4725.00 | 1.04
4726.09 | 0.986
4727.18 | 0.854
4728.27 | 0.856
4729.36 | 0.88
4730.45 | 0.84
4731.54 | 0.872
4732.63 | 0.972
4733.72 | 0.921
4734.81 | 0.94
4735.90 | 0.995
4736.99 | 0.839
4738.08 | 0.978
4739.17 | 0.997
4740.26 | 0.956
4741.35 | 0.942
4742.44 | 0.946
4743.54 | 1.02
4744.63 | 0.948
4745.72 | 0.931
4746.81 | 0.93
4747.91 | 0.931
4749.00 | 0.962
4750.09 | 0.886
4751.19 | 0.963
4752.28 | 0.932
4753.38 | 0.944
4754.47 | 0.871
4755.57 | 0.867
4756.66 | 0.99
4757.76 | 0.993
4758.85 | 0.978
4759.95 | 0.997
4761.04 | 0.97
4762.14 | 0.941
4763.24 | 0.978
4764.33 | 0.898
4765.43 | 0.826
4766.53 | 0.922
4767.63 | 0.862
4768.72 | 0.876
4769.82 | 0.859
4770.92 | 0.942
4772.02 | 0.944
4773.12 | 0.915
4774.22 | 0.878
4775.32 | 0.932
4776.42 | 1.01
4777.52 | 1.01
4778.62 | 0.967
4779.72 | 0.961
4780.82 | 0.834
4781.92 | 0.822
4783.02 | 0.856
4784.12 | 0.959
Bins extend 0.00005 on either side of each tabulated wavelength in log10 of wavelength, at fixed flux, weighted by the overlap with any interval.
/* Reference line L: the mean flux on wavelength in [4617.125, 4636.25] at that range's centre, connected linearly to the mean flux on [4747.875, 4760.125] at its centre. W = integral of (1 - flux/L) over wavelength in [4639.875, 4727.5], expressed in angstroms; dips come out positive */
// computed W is 2.87 angstroms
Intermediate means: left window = 0.937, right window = 0.942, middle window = 0.908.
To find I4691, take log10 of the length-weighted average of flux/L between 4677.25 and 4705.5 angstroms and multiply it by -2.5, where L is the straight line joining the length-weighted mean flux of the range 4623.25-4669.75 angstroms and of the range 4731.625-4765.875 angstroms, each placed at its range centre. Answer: 0.038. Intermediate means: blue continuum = 0.906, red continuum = 0.943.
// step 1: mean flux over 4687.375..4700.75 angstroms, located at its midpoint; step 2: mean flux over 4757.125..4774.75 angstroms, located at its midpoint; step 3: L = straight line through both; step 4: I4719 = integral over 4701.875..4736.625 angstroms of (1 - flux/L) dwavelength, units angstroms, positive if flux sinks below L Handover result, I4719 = 0.3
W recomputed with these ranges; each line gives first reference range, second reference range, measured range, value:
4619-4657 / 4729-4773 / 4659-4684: 0.4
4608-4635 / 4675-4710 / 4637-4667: 0.7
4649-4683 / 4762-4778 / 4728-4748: -0.4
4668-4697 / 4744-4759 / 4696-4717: 1.1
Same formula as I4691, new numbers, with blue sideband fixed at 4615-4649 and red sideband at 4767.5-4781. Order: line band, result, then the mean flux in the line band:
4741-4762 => -0.024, 0.947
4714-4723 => -0.005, 0.931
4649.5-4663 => 0.011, 0.916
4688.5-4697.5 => 0.005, 0.922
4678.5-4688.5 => 0.028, 0.903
